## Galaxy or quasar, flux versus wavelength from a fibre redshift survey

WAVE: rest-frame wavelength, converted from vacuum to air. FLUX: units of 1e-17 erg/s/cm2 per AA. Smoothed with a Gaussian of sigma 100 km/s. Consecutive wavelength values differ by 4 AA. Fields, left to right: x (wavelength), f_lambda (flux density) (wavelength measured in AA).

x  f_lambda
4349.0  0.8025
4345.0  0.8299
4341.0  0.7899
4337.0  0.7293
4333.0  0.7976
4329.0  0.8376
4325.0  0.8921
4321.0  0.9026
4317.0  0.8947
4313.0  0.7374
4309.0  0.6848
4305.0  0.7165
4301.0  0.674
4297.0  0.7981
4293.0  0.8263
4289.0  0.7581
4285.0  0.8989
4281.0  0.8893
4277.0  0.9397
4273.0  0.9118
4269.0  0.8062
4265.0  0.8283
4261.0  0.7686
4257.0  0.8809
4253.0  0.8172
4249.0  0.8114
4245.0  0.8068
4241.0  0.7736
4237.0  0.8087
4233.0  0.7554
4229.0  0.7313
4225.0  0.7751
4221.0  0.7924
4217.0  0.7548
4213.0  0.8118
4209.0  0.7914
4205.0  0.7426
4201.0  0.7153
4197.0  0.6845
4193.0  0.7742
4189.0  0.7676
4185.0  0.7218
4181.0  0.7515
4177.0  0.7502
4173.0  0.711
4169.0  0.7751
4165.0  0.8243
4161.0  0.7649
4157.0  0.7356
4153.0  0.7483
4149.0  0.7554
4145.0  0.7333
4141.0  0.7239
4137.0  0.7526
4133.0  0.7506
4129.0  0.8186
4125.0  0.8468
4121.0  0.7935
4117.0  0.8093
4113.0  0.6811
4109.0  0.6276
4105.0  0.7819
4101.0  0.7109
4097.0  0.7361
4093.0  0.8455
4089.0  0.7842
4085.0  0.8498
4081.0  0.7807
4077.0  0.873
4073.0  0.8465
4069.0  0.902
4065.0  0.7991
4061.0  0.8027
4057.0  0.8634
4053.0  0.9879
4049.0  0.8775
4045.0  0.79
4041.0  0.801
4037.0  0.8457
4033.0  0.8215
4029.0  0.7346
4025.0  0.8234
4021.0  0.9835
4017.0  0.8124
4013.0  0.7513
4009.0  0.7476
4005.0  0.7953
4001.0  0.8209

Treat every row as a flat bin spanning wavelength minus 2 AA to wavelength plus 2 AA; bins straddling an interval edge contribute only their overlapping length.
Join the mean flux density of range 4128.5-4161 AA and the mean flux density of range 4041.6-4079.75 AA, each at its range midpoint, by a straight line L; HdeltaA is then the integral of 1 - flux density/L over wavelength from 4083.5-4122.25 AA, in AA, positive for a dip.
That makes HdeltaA 2.07 AA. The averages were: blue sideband 0.856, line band 0.76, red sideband 0.75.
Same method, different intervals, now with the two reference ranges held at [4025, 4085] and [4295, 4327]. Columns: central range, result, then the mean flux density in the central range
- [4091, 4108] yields 1.4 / 0.76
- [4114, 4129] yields 0.3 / 0.808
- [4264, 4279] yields -1.5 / 0.874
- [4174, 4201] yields 2.4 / 0.739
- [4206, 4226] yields 0.6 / 0.783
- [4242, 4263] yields -0.4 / 0.815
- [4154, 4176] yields 1.5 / 0.761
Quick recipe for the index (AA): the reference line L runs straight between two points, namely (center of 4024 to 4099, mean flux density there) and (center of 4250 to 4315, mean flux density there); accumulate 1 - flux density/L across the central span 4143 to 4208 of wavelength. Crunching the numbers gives 5.63 AA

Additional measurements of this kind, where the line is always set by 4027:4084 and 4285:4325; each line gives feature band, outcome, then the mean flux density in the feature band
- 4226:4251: 0.7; 0.781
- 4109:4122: 1.4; 0.738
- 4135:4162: 2.5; 0.744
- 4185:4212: 2.1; 0.747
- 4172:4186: 1.3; 0.736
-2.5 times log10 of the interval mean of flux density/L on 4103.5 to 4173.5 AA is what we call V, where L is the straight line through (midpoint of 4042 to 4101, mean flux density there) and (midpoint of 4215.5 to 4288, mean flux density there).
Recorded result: 0.096 mag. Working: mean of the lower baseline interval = 0.833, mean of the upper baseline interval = 0.819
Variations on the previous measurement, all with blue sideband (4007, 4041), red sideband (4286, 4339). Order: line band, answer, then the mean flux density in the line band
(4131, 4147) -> 0.091 mag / 0.74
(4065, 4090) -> -0.038 mag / 0.838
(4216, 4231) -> 0.047 mag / 0.764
